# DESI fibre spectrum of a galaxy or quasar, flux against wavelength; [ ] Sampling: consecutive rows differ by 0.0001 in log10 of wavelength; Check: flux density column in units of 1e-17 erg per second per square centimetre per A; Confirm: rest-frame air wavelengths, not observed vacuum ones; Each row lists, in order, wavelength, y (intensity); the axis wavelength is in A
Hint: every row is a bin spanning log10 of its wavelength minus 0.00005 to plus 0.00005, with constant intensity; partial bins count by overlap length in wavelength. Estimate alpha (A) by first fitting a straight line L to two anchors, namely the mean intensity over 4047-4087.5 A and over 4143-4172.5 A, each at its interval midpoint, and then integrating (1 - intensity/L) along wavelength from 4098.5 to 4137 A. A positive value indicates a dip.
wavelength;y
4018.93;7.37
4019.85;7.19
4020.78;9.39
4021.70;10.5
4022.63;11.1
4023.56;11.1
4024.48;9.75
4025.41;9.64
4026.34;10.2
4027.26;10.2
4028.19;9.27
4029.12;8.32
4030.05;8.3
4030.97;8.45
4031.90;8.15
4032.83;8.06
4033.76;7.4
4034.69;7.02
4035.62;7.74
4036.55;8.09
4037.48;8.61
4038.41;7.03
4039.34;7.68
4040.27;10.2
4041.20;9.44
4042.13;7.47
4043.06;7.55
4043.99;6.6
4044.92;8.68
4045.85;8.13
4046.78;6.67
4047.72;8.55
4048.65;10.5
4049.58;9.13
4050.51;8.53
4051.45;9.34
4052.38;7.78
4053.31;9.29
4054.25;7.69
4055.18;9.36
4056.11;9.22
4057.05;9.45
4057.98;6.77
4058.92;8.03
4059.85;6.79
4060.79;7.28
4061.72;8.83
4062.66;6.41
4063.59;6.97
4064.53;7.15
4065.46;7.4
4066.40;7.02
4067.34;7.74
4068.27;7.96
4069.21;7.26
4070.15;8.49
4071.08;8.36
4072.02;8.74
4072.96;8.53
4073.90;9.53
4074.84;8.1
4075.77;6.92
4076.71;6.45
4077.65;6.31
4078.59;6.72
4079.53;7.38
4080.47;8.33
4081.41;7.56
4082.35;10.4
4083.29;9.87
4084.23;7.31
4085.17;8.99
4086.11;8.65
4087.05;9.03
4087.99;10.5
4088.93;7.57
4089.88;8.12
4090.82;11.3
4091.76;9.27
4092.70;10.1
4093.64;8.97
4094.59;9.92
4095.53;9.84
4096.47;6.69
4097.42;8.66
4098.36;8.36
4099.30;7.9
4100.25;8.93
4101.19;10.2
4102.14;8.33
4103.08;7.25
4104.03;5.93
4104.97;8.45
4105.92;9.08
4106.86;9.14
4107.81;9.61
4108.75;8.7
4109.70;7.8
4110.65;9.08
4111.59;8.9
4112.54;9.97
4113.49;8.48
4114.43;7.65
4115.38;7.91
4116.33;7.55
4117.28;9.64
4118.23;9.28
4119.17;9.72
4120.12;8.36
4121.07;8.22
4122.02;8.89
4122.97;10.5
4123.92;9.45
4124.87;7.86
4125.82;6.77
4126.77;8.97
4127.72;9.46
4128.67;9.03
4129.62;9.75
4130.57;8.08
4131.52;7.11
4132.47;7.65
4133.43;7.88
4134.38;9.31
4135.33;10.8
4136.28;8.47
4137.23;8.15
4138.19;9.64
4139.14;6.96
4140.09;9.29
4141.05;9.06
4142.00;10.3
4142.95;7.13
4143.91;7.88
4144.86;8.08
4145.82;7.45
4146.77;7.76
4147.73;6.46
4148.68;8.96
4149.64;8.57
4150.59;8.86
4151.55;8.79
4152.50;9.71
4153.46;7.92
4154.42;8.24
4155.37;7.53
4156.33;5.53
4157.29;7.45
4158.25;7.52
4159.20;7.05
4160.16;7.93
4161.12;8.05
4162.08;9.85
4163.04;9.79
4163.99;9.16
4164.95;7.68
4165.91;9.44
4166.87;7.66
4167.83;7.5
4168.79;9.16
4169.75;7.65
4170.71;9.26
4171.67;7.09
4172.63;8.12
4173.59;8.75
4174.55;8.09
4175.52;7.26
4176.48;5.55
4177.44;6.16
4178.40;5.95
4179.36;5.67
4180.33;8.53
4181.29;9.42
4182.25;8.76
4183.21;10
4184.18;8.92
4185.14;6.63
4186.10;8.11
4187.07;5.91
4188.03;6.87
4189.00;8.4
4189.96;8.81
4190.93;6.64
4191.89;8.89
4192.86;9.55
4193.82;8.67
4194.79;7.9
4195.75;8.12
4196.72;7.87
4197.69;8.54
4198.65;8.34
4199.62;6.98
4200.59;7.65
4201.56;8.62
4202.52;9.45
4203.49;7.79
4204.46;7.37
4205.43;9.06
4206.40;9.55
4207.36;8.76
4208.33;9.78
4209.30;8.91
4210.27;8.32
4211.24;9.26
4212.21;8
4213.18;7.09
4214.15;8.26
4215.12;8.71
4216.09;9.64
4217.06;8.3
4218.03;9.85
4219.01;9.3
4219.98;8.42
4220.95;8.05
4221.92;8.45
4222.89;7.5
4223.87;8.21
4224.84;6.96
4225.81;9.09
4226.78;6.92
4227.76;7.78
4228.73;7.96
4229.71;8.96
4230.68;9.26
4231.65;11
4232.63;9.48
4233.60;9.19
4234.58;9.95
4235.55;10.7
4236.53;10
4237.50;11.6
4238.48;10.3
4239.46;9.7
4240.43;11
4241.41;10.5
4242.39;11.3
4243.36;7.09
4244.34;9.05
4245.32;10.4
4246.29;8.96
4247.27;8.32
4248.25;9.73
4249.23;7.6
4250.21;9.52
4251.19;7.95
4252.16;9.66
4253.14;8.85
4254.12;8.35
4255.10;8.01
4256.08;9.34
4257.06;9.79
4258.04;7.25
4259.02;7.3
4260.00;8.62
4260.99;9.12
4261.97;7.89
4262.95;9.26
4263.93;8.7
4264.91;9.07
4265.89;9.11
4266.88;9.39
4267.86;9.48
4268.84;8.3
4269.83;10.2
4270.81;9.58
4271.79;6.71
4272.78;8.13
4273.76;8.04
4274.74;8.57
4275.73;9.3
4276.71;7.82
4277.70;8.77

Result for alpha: -2.47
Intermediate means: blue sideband 8.13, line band 8.65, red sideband 8.12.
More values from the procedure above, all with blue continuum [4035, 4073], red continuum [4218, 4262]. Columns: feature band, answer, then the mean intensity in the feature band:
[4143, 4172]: 1.6 A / 8.12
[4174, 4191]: 2.3 A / 7.56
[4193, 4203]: 0.6 A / 8.26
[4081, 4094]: -1.4 A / 9.13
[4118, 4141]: -0.7 A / 8.73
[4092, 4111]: -0.7 A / 8.65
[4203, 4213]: 0.2 A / 8.63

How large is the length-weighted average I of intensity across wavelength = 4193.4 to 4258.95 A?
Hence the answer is 8.83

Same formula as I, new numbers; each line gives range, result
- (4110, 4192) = 8.26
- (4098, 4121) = 8.59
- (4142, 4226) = 8.16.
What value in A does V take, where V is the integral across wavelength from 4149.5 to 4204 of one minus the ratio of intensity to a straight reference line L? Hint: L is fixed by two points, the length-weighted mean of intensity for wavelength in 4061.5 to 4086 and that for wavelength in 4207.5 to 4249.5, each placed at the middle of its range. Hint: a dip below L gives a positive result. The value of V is 3.89 A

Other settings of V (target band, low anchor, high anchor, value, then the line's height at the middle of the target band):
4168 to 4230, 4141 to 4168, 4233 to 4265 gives 3.6 A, 8.67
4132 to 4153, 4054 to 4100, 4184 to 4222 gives -0.5 A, 8.3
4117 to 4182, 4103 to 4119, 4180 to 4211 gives 1.4 A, 8.46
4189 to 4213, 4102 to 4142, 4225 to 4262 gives 1.4 A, 8.97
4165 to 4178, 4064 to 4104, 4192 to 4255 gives 1.3 A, 8.67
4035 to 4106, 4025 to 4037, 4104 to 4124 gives 3.1 A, 8.65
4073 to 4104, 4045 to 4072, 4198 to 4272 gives -1.1 A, 8.23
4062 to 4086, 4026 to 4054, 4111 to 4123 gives 2.0 A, 8.57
